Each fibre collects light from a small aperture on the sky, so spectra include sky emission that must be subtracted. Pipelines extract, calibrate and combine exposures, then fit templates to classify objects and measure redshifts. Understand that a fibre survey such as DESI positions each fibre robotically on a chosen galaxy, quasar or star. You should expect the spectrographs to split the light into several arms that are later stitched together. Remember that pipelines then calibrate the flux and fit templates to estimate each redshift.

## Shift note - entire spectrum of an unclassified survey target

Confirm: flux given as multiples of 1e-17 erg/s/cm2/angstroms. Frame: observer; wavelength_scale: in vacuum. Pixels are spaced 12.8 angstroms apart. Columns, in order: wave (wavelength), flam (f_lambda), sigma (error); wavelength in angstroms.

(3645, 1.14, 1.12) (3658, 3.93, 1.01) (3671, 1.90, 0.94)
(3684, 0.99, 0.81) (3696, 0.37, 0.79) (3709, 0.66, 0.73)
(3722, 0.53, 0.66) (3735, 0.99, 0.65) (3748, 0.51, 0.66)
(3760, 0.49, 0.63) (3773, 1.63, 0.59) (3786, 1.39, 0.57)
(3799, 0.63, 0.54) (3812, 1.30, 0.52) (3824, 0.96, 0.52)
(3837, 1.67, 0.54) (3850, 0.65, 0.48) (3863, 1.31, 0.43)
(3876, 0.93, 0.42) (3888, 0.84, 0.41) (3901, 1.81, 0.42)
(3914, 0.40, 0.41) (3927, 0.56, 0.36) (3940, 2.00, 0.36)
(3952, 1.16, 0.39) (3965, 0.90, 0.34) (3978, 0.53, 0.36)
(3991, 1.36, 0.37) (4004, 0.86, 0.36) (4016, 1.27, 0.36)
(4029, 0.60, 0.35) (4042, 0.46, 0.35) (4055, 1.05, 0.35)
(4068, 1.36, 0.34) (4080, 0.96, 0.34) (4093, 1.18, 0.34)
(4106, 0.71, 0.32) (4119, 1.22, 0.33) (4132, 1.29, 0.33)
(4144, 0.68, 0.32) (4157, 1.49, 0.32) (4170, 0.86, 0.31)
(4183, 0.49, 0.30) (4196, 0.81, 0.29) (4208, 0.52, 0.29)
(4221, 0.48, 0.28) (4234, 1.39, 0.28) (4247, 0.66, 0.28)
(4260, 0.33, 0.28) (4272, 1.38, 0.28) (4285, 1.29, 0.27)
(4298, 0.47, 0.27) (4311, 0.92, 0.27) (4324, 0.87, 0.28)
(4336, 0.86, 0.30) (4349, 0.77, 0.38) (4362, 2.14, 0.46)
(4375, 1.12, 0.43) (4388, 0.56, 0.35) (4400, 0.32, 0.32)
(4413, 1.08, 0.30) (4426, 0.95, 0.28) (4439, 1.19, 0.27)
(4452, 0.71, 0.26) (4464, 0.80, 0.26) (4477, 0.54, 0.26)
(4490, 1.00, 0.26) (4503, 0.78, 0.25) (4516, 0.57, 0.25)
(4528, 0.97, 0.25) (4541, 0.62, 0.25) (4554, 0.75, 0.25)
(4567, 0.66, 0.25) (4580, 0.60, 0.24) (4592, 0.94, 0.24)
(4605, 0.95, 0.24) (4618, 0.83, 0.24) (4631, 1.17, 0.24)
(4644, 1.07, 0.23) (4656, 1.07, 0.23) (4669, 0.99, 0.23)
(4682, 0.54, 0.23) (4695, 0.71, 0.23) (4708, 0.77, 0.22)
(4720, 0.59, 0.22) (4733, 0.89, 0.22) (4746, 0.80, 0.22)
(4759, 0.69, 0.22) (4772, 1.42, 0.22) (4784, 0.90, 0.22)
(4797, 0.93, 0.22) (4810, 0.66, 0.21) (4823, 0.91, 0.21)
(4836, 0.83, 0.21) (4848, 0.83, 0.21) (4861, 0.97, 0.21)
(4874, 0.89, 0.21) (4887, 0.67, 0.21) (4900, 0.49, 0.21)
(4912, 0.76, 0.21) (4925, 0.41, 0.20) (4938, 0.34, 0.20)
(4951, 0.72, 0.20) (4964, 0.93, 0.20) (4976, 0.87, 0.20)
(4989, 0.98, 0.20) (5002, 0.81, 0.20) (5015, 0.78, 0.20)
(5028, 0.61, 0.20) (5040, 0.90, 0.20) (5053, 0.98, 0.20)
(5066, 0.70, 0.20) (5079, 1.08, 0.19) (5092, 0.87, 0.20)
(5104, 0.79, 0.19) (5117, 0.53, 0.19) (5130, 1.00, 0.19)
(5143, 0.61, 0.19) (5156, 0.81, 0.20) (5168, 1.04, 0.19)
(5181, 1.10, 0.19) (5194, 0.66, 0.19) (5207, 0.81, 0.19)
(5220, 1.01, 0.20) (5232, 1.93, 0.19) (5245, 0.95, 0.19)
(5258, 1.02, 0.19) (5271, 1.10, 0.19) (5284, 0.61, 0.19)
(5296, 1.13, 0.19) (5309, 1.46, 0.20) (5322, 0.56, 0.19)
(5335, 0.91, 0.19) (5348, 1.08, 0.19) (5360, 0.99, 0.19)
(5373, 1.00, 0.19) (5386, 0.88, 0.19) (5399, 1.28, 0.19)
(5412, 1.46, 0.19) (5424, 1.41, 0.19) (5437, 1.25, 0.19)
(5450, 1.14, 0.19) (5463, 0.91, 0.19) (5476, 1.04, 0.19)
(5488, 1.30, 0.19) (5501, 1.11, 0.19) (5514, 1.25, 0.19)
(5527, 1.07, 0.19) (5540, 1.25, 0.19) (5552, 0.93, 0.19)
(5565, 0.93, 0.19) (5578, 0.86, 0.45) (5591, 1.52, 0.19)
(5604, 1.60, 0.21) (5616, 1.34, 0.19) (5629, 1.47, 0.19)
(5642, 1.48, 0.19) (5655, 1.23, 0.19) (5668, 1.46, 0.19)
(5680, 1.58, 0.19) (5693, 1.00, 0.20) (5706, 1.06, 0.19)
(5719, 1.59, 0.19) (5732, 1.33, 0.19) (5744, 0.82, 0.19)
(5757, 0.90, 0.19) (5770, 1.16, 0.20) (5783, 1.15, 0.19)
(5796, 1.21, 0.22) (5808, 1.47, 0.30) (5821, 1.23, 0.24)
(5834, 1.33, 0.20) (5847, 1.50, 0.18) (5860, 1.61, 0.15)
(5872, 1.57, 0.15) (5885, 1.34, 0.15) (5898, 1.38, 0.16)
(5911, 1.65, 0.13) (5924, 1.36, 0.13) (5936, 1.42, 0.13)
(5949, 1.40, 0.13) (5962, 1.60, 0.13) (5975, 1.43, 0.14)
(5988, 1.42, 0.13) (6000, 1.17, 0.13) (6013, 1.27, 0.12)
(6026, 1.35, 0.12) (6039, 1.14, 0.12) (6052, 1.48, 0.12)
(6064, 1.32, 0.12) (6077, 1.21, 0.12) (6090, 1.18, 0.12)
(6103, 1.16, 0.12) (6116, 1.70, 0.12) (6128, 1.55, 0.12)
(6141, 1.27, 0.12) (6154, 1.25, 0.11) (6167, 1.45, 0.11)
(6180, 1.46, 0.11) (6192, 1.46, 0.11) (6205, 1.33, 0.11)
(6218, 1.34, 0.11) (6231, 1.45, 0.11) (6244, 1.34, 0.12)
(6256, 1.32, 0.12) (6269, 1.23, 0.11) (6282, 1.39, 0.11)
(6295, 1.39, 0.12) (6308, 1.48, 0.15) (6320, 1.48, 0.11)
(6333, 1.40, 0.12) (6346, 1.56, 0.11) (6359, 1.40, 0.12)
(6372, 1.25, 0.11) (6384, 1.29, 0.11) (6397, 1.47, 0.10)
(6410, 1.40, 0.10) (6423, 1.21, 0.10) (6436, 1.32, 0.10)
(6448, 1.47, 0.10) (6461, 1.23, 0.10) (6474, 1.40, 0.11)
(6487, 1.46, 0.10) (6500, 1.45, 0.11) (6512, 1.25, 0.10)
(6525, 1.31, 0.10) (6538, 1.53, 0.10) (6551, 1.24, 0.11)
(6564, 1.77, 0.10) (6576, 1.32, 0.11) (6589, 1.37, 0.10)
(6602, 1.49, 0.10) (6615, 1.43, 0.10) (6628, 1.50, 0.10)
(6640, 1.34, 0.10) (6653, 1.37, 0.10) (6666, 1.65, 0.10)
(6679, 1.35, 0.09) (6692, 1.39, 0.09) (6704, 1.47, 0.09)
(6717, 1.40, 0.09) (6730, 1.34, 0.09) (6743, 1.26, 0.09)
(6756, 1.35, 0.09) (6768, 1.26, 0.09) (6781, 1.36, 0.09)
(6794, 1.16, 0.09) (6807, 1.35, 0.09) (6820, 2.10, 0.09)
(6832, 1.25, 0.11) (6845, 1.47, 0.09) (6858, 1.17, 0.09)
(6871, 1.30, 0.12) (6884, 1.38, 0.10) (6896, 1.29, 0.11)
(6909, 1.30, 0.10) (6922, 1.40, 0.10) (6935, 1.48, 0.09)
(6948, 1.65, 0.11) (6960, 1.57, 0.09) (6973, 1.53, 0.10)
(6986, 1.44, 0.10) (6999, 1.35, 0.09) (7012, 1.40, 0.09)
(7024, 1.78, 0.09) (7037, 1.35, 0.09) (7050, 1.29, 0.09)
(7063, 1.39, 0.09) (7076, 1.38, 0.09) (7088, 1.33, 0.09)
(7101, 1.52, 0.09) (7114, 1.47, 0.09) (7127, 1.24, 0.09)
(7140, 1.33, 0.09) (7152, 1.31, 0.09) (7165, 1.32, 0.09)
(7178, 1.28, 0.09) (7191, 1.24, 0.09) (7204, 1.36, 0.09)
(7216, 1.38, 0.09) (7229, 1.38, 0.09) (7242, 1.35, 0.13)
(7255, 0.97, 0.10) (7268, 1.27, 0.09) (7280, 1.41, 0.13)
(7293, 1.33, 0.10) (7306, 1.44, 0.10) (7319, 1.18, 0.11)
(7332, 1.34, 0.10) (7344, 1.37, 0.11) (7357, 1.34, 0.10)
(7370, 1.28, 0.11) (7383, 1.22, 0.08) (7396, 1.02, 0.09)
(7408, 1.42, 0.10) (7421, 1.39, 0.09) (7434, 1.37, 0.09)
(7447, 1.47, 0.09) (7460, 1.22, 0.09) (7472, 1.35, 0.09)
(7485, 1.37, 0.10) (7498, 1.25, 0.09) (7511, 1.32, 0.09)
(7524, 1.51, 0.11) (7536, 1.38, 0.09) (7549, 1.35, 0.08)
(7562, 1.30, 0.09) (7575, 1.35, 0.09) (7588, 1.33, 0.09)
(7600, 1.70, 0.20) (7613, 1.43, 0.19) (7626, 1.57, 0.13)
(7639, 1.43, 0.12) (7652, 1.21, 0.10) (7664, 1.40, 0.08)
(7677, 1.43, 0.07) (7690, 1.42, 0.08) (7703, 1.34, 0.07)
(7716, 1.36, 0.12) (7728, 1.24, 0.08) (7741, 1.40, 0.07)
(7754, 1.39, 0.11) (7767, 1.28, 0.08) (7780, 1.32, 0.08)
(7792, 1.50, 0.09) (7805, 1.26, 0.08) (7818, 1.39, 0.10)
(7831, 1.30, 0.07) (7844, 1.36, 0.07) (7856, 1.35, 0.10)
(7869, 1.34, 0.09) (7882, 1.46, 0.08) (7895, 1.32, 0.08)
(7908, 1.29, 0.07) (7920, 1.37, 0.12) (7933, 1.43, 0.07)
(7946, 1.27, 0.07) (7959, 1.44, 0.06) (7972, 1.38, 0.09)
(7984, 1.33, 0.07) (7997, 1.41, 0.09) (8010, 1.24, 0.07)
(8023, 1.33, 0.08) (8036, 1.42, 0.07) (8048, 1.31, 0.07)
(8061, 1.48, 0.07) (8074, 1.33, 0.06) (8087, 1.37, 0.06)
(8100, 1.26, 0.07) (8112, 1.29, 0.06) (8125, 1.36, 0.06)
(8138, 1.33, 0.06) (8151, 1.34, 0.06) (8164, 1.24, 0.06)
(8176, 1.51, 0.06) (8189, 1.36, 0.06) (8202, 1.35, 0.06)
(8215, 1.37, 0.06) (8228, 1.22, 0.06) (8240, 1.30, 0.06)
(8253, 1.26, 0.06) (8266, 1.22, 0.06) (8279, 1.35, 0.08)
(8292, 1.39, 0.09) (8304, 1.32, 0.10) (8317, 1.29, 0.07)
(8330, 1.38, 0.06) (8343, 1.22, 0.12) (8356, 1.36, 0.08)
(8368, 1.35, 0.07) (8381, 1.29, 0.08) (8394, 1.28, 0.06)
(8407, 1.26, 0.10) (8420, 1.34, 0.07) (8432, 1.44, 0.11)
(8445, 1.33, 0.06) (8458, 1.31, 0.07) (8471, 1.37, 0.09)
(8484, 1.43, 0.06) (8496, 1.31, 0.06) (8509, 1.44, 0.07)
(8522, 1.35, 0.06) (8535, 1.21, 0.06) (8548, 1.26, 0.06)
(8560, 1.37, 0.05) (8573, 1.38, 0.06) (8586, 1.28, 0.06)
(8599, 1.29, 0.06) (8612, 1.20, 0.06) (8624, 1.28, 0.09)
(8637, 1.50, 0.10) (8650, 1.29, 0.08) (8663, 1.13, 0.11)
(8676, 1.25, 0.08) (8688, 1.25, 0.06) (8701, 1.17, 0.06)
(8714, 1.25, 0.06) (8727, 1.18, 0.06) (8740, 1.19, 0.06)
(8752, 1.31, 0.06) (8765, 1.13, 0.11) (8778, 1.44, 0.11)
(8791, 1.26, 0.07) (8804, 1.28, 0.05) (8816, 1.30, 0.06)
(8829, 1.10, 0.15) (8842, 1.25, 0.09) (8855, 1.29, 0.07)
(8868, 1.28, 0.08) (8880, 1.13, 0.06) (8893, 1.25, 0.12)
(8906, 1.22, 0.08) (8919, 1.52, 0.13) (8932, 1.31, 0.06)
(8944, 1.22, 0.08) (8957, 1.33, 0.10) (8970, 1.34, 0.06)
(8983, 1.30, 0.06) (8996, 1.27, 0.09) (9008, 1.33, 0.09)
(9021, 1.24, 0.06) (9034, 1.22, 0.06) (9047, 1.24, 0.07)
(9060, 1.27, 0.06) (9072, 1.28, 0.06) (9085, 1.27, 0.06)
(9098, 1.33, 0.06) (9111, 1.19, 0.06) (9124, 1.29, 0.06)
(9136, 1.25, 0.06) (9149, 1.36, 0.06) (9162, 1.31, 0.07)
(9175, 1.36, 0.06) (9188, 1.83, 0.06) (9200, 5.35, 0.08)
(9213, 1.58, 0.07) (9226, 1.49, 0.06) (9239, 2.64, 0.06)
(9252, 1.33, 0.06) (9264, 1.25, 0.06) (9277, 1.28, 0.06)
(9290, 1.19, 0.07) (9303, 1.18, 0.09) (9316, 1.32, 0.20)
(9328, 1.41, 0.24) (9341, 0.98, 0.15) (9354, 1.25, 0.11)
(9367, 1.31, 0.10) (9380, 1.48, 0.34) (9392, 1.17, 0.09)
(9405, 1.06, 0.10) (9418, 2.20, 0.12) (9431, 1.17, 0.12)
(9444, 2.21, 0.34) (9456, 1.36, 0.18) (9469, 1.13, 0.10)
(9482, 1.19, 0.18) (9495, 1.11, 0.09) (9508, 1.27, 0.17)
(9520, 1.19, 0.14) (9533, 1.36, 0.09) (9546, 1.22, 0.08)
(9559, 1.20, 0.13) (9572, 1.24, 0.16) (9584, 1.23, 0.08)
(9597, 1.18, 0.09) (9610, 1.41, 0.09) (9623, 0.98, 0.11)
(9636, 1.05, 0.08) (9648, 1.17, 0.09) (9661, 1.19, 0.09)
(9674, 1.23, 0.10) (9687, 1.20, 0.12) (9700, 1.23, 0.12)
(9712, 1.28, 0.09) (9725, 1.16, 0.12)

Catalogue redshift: 0.402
